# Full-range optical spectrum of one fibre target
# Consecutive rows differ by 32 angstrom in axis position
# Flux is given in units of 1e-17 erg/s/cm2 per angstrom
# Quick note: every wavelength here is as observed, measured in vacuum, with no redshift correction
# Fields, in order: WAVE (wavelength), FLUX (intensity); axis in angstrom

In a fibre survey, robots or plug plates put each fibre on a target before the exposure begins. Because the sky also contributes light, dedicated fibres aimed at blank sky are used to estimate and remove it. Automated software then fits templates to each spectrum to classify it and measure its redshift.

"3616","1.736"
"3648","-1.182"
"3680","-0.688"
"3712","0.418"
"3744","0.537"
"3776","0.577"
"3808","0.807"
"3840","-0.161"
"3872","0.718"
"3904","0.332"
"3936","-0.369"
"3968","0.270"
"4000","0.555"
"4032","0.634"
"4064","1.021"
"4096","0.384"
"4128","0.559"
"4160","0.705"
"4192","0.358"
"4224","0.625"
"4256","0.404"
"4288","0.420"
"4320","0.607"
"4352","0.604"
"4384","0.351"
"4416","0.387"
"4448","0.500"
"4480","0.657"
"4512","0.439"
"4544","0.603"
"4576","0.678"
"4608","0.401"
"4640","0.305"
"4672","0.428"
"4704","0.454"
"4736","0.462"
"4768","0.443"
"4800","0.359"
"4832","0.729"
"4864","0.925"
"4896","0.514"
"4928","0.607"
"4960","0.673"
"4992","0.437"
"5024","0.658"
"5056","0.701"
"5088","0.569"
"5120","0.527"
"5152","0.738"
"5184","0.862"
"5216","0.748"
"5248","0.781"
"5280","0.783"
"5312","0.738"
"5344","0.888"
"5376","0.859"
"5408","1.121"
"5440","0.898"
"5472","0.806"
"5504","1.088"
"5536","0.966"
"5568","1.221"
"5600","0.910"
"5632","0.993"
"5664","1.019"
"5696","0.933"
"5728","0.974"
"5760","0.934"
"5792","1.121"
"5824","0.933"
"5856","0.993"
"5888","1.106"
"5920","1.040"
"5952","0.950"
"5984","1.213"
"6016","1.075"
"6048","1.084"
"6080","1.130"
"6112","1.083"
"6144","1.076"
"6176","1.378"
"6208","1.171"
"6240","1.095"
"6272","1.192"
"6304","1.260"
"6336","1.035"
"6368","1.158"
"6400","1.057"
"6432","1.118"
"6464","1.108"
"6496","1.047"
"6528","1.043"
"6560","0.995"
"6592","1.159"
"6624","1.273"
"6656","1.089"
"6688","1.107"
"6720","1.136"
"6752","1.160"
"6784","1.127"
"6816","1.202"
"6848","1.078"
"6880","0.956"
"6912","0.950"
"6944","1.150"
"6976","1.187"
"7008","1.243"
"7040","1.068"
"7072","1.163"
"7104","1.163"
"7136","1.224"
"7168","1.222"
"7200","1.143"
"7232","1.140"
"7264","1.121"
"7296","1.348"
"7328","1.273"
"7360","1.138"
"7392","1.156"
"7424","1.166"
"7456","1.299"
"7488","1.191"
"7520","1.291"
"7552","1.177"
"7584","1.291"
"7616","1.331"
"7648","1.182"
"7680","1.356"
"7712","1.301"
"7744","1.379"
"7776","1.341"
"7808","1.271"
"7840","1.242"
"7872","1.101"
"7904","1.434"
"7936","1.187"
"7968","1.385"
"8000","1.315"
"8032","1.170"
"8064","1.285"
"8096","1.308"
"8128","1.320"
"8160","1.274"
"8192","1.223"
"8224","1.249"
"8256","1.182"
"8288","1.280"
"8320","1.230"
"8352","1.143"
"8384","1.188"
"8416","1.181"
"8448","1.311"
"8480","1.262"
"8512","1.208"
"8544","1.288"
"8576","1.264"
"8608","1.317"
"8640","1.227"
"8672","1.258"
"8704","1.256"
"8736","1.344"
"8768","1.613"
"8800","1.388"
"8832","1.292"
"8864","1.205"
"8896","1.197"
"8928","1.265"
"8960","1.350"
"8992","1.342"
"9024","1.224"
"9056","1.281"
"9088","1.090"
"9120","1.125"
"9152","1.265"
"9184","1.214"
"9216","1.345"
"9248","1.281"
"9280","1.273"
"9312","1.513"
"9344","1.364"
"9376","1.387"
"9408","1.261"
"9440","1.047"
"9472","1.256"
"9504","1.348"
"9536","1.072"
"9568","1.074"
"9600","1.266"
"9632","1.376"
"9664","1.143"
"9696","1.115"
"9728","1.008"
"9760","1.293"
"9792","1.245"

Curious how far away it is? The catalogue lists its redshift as 0.34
